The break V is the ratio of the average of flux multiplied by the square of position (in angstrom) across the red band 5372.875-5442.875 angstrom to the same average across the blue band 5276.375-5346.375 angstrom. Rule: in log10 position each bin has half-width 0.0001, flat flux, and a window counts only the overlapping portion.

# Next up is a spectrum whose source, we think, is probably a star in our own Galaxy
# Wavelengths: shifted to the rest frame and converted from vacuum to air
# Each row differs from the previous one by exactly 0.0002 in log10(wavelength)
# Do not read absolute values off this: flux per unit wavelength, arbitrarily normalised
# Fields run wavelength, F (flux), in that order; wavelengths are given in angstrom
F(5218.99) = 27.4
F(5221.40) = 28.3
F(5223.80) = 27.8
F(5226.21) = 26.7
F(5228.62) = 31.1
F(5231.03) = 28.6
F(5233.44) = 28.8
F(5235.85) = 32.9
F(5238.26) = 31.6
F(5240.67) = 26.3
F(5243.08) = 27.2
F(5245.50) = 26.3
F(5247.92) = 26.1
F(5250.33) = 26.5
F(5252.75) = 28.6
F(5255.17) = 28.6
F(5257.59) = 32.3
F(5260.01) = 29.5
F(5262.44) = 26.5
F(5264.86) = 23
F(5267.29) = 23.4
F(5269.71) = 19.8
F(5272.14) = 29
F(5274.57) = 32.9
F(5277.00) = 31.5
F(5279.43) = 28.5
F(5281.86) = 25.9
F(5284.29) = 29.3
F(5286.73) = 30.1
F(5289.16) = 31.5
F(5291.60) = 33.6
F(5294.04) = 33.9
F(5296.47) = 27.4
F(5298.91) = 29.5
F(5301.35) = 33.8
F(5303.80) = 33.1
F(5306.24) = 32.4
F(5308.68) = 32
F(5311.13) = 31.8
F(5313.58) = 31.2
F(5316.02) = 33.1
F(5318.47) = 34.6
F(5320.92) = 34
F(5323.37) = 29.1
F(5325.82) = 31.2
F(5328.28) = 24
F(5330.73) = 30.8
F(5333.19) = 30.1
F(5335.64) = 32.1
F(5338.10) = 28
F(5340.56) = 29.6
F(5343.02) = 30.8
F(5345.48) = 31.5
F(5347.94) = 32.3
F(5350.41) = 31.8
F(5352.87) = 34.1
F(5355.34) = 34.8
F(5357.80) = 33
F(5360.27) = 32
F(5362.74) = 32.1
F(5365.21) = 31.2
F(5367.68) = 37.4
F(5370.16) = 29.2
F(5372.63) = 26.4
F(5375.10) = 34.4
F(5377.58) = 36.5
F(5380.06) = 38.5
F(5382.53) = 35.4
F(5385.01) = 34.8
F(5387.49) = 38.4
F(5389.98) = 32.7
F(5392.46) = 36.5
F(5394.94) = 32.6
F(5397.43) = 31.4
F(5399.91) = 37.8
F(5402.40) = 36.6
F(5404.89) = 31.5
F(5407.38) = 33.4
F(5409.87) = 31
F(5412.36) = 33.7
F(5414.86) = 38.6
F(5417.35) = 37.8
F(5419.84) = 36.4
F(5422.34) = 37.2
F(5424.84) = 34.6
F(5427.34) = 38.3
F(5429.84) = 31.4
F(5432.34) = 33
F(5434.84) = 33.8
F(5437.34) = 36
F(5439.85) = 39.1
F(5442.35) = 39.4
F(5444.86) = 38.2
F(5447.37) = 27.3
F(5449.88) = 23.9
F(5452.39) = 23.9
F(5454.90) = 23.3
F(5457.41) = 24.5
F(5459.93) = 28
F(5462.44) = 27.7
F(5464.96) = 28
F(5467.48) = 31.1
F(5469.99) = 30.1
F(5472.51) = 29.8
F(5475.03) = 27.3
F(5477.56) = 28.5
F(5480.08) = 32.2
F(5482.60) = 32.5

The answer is 1.18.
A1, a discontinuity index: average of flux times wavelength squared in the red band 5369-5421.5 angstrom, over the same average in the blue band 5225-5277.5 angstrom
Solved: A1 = 1.30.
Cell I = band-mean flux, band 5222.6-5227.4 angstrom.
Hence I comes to 27.2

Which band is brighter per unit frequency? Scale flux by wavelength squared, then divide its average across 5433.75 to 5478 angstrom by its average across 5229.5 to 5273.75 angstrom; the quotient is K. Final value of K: 1.2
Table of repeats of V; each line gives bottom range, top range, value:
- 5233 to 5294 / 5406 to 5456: 1.25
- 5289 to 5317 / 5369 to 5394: 1.11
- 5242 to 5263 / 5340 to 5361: 1.20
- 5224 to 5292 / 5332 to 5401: 1.21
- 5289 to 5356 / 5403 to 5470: 1.07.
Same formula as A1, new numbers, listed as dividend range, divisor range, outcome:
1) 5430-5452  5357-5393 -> 1.01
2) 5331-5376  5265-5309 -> 1.09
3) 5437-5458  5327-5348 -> 1.07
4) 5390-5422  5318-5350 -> 1.17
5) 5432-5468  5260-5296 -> 1.14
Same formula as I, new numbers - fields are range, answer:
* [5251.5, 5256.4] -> 28.6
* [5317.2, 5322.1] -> 34.3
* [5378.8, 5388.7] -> 36.8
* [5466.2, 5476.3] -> 29.6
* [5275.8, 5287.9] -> 29.1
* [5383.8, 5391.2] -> 35.3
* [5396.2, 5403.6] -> 35.3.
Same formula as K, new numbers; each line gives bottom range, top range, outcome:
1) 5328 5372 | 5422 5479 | 1.02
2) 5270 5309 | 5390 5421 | 1.18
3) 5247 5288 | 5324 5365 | 1.15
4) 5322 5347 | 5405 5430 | 1.22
